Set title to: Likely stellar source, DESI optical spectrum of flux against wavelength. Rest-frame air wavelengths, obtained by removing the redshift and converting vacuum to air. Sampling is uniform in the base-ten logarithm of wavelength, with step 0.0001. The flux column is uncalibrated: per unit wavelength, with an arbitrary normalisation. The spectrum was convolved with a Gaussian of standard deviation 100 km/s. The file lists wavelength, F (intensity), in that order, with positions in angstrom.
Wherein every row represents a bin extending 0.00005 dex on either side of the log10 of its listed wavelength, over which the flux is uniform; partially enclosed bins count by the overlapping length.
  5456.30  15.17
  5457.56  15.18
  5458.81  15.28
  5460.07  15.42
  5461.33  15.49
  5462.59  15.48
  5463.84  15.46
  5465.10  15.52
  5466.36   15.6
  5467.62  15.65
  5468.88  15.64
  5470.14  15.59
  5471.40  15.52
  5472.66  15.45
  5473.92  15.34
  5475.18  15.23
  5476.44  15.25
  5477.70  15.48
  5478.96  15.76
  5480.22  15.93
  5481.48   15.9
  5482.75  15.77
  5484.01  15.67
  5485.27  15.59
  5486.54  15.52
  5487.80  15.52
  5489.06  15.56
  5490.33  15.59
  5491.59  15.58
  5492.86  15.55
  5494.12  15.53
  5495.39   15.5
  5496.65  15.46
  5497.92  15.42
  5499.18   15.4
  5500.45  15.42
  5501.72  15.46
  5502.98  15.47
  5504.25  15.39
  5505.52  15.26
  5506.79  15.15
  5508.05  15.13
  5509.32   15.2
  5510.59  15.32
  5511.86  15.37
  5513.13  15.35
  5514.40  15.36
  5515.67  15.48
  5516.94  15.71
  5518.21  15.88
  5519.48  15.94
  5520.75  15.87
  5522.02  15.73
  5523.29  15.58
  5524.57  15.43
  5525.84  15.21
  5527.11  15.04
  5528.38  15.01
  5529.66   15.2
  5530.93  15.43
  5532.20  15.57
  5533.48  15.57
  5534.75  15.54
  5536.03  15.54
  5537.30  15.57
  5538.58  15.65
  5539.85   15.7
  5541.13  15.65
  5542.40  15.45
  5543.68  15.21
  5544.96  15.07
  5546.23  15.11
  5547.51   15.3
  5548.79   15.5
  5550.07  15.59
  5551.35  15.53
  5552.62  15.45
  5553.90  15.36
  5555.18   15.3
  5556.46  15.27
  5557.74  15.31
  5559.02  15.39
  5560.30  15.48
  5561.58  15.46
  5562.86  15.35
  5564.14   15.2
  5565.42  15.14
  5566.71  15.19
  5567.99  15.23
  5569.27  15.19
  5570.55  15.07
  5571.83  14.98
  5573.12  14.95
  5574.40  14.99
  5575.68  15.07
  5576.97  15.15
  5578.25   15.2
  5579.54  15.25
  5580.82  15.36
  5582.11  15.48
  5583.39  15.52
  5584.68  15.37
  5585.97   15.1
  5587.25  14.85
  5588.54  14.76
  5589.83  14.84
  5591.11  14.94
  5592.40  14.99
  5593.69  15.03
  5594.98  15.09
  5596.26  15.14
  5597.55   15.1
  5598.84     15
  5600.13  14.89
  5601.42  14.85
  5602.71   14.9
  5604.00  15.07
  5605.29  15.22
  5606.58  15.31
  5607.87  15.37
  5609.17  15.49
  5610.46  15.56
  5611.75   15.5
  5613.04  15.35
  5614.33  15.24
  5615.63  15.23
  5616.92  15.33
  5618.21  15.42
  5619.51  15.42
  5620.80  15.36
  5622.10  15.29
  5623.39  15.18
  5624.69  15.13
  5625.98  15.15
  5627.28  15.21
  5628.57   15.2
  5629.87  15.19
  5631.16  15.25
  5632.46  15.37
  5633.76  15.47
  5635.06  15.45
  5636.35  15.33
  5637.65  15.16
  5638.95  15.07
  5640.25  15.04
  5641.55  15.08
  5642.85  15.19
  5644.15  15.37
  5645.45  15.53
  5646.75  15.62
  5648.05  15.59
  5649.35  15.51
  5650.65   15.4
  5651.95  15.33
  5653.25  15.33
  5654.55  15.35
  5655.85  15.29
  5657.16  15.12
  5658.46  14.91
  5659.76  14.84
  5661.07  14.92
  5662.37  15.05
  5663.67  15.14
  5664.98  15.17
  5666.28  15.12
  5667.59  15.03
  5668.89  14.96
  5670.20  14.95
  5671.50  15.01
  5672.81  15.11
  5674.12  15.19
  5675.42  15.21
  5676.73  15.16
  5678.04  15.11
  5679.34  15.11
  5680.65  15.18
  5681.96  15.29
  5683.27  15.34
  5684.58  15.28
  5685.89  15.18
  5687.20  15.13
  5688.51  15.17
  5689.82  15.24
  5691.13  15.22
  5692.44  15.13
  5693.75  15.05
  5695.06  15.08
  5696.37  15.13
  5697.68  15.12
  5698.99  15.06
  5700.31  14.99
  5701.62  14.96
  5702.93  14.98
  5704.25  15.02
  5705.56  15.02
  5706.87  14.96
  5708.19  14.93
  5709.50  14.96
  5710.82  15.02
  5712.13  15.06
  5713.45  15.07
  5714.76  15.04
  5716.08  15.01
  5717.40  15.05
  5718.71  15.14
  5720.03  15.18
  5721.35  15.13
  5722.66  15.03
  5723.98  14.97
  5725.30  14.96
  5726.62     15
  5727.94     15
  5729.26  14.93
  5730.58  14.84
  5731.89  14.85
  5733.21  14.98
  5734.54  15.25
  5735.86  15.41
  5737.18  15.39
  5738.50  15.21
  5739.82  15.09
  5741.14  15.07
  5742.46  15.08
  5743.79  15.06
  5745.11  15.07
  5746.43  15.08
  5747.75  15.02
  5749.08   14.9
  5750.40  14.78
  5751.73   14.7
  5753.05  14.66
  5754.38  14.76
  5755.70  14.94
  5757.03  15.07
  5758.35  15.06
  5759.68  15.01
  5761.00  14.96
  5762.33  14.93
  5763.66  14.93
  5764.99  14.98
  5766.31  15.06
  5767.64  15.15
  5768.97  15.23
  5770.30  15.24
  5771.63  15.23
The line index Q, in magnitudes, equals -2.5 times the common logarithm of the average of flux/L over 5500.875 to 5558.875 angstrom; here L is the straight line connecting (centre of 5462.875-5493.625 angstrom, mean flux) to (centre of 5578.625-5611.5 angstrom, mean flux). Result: 0.00 mag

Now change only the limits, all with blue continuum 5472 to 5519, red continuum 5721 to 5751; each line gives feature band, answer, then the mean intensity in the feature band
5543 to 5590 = 0.009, 15.2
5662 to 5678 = 0.006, 15.1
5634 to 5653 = -0.008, 15.3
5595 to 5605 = 0.020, 15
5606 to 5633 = -0.003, 15.3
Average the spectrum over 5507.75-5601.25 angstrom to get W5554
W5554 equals 15.3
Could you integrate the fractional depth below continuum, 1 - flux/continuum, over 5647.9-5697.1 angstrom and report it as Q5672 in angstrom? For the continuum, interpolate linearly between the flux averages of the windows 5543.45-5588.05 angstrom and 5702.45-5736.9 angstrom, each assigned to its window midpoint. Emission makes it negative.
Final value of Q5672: -0.2 angstrom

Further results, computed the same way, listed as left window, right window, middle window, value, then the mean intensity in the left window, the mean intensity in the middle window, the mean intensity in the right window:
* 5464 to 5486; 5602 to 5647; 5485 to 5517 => 0.20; 15.6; 15.4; 15.3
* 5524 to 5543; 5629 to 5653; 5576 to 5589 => 0.16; 15.4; 15.2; 15.3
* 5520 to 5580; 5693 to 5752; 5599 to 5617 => 0.01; 15.3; 15.2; 15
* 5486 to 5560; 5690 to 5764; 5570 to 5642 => 0.42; 15.4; 15.2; 15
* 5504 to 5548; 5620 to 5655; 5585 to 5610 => 0.47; 15.4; 15.1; 15.3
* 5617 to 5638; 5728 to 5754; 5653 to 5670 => 0.14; 15.3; 15.1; 15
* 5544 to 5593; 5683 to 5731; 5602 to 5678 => -0.49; 15.2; 15.2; 15.1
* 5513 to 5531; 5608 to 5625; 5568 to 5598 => 0.56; 15.5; 15.1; 15.3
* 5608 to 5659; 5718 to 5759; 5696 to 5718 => 0.13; 15.3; 15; 15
